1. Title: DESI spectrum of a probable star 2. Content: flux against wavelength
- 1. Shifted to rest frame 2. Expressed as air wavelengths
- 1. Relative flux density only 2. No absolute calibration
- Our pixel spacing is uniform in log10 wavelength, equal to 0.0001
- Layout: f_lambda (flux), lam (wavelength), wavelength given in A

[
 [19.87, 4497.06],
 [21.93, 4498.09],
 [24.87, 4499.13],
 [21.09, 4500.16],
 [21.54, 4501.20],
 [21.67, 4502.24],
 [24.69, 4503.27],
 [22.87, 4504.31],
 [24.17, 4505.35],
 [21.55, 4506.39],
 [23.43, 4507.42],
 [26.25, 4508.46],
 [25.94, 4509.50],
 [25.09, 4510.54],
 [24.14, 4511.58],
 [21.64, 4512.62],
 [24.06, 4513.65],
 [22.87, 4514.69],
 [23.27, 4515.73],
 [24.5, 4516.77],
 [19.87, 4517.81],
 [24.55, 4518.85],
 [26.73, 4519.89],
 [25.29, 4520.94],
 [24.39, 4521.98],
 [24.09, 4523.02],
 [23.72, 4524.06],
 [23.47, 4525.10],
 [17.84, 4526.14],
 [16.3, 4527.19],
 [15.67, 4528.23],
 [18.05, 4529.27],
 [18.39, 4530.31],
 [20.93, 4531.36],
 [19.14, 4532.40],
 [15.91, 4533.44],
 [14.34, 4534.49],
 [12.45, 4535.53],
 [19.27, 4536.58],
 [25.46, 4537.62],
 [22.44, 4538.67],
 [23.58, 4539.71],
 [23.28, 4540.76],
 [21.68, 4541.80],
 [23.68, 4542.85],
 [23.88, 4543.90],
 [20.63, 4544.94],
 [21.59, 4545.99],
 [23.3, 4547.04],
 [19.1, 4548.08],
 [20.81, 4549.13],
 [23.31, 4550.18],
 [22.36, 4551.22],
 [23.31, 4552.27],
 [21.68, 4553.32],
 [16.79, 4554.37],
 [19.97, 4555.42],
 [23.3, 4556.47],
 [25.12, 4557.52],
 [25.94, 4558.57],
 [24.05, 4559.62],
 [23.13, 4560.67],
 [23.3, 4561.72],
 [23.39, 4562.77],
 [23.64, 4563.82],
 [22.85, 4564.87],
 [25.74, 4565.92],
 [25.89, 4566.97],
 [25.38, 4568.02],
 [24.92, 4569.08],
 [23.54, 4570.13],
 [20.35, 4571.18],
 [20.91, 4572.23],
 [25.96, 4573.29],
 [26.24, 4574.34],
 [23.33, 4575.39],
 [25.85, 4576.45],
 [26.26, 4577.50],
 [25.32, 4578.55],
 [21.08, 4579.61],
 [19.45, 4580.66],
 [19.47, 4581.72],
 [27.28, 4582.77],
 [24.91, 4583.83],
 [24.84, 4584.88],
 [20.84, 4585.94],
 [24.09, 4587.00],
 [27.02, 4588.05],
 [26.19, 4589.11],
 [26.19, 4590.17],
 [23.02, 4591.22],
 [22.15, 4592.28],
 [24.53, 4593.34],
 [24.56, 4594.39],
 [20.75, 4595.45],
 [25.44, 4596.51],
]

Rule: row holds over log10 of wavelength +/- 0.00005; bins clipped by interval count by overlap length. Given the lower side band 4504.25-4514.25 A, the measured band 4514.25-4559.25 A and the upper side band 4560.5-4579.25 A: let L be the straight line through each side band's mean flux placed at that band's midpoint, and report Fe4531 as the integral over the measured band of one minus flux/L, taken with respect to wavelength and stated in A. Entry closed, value 4.9 A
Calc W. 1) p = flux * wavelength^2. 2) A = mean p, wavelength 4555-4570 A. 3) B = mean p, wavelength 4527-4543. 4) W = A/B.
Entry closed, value 1.26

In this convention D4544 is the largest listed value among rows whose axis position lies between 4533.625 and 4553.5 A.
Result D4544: 25.46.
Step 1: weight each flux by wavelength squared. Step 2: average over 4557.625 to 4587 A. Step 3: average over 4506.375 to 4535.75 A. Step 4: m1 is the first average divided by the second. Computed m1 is 1.1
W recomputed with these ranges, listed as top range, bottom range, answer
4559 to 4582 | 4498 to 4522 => 1.03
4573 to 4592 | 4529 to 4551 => 1.20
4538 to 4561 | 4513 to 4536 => 1.09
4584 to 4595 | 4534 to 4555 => 1.17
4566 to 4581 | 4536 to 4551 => 1.09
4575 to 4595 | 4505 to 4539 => 1.14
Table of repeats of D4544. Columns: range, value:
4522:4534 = 24.09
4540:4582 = 26.26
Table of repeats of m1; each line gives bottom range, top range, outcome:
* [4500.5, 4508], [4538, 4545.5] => 1.01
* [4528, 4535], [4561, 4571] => 1.40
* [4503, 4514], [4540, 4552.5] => 0.94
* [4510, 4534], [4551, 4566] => 1.07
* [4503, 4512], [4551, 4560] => 0.95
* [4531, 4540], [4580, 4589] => 1.26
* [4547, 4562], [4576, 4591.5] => 1.10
